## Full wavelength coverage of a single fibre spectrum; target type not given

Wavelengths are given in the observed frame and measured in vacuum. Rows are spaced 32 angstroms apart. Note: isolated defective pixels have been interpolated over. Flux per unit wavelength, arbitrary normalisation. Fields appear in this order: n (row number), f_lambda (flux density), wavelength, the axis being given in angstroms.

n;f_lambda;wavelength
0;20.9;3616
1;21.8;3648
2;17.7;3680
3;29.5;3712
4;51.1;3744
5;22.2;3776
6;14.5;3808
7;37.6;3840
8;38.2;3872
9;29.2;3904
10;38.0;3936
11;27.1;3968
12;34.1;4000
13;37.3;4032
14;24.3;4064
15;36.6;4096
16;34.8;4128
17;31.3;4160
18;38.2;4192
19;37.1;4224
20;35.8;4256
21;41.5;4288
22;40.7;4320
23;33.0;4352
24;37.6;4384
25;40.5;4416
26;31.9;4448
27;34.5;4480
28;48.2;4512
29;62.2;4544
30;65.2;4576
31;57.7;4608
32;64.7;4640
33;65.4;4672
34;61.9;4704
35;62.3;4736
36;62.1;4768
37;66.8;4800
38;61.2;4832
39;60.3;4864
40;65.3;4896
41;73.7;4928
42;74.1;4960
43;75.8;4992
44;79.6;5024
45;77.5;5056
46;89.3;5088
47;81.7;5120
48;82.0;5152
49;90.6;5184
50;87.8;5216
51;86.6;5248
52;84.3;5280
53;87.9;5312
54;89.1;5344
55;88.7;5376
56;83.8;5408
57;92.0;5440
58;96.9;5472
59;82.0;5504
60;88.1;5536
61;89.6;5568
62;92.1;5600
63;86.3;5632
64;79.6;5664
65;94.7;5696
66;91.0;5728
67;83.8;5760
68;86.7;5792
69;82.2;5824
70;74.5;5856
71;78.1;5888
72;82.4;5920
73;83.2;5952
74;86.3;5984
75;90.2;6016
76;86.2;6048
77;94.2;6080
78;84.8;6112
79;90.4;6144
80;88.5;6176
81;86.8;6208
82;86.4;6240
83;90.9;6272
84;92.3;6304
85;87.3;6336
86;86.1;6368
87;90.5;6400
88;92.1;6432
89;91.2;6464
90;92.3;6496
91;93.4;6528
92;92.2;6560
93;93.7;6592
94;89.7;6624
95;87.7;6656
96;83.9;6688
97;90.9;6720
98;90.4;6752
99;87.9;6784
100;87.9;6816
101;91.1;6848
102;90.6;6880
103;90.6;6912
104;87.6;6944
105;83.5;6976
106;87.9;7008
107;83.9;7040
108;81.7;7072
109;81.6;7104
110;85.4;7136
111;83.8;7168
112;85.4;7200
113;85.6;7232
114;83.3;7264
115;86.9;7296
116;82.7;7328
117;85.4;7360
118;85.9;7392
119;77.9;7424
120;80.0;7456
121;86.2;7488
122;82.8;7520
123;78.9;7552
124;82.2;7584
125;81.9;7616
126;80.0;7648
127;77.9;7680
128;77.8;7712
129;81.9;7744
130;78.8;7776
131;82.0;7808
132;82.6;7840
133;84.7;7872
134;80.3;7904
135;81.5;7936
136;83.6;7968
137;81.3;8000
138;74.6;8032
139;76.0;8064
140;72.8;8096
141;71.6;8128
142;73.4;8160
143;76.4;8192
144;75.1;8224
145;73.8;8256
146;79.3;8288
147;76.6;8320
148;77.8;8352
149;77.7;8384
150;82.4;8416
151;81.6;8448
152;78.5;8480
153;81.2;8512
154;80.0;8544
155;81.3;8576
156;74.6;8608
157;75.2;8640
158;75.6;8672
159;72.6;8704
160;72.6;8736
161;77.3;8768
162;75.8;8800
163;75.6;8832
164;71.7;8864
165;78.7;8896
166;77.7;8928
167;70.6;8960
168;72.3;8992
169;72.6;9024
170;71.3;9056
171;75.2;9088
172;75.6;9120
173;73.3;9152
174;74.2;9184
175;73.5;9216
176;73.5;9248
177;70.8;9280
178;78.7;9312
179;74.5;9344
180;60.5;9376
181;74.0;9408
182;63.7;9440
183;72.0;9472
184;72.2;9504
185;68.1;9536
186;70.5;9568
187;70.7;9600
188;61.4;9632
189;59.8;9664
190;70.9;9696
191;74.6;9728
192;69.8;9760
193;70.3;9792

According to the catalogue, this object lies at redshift 0.13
